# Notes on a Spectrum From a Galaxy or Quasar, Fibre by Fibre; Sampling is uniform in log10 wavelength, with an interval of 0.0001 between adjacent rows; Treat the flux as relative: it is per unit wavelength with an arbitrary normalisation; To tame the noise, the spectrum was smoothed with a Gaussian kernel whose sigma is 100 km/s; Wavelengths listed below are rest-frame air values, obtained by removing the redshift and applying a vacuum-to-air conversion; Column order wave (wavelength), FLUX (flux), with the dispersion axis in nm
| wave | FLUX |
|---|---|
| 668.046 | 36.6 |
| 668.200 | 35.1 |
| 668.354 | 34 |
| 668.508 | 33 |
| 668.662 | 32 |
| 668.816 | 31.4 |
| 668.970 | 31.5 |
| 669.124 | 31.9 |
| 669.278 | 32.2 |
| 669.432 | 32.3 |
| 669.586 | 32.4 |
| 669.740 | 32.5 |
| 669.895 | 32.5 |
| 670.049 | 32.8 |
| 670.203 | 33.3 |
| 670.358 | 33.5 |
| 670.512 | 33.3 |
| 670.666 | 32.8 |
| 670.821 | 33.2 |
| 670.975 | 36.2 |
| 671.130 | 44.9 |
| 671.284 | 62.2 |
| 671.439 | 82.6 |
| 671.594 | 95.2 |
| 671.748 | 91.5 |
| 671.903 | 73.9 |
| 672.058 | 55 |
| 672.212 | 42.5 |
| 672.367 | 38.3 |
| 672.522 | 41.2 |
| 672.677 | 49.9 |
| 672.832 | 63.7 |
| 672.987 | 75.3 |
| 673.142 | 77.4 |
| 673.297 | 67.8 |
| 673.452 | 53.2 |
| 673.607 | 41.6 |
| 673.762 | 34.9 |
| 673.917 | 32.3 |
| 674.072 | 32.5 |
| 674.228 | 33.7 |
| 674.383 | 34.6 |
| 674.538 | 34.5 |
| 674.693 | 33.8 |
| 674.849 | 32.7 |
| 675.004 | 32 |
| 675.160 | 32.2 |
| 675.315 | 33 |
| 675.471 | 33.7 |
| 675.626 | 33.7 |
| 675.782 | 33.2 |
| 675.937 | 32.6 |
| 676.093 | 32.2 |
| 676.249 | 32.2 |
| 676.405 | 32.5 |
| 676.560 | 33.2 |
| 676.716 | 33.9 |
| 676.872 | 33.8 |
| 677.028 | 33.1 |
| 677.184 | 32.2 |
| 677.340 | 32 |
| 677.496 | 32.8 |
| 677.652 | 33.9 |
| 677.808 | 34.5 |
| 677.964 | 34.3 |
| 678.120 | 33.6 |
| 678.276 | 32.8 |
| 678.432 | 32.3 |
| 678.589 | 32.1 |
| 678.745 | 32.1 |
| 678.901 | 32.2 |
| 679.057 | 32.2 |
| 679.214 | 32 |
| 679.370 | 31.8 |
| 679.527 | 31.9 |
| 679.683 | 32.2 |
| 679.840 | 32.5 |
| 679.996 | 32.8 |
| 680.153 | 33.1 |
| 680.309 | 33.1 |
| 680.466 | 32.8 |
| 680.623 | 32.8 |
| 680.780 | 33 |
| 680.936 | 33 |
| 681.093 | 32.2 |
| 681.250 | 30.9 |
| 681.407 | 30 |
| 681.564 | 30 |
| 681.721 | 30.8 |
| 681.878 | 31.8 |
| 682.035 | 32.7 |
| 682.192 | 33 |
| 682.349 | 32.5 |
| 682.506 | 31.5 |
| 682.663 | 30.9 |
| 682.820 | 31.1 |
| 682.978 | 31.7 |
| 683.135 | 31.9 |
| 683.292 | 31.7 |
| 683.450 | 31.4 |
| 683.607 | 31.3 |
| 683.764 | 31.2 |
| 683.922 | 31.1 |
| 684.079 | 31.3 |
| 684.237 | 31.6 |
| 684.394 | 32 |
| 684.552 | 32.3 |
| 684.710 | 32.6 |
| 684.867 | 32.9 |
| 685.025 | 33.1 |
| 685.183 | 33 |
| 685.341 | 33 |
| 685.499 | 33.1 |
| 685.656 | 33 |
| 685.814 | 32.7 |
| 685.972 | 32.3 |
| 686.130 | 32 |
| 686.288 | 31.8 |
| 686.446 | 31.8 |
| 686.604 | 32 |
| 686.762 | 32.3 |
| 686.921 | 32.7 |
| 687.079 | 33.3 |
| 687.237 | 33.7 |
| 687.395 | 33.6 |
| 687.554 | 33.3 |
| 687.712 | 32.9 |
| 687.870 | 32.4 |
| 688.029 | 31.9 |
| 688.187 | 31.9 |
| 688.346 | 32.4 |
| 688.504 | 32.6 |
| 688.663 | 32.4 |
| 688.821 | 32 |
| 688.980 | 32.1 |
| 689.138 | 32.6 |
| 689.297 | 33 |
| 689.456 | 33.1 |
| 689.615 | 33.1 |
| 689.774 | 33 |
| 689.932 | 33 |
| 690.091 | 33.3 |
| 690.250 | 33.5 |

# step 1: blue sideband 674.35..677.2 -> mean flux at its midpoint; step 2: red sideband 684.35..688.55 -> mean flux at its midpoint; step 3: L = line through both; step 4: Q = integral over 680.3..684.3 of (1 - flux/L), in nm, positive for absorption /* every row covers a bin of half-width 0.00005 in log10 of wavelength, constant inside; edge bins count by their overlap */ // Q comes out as 0.13 nm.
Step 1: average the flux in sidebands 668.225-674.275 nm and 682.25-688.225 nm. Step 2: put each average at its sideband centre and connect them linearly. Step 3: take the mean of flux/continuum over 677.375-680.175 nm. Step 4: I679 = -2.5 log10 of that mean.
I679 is 0.17 mag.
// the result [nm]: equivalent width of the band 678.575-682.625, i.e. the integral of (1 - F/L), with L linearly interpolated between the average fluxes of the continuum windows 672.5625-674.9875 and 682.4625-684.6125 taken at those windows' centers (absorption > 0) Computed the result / 0.419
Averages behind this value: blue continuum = 46.1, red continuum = 31.5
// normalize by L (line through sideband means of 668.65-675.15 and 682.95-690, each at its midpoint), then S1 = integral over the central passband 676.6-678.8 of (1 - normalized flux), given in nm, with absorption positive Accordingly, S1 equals 0.37 nm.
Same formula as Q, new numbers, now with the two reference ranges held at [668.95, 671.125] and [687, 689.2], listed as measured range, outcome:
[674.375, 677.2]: 0.002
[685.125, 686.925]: 0.015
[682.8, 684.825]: 0.071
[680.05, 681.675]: 0.042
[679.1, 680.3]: 0.022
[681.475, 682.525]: 0.036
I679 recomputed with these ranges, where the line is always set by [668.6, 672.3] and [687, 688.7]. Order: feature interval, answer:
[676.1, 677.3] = 0.224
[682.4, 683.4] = 0.151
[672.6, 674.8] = -0.114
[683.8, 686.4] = 0.075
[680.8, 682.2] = 0.175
